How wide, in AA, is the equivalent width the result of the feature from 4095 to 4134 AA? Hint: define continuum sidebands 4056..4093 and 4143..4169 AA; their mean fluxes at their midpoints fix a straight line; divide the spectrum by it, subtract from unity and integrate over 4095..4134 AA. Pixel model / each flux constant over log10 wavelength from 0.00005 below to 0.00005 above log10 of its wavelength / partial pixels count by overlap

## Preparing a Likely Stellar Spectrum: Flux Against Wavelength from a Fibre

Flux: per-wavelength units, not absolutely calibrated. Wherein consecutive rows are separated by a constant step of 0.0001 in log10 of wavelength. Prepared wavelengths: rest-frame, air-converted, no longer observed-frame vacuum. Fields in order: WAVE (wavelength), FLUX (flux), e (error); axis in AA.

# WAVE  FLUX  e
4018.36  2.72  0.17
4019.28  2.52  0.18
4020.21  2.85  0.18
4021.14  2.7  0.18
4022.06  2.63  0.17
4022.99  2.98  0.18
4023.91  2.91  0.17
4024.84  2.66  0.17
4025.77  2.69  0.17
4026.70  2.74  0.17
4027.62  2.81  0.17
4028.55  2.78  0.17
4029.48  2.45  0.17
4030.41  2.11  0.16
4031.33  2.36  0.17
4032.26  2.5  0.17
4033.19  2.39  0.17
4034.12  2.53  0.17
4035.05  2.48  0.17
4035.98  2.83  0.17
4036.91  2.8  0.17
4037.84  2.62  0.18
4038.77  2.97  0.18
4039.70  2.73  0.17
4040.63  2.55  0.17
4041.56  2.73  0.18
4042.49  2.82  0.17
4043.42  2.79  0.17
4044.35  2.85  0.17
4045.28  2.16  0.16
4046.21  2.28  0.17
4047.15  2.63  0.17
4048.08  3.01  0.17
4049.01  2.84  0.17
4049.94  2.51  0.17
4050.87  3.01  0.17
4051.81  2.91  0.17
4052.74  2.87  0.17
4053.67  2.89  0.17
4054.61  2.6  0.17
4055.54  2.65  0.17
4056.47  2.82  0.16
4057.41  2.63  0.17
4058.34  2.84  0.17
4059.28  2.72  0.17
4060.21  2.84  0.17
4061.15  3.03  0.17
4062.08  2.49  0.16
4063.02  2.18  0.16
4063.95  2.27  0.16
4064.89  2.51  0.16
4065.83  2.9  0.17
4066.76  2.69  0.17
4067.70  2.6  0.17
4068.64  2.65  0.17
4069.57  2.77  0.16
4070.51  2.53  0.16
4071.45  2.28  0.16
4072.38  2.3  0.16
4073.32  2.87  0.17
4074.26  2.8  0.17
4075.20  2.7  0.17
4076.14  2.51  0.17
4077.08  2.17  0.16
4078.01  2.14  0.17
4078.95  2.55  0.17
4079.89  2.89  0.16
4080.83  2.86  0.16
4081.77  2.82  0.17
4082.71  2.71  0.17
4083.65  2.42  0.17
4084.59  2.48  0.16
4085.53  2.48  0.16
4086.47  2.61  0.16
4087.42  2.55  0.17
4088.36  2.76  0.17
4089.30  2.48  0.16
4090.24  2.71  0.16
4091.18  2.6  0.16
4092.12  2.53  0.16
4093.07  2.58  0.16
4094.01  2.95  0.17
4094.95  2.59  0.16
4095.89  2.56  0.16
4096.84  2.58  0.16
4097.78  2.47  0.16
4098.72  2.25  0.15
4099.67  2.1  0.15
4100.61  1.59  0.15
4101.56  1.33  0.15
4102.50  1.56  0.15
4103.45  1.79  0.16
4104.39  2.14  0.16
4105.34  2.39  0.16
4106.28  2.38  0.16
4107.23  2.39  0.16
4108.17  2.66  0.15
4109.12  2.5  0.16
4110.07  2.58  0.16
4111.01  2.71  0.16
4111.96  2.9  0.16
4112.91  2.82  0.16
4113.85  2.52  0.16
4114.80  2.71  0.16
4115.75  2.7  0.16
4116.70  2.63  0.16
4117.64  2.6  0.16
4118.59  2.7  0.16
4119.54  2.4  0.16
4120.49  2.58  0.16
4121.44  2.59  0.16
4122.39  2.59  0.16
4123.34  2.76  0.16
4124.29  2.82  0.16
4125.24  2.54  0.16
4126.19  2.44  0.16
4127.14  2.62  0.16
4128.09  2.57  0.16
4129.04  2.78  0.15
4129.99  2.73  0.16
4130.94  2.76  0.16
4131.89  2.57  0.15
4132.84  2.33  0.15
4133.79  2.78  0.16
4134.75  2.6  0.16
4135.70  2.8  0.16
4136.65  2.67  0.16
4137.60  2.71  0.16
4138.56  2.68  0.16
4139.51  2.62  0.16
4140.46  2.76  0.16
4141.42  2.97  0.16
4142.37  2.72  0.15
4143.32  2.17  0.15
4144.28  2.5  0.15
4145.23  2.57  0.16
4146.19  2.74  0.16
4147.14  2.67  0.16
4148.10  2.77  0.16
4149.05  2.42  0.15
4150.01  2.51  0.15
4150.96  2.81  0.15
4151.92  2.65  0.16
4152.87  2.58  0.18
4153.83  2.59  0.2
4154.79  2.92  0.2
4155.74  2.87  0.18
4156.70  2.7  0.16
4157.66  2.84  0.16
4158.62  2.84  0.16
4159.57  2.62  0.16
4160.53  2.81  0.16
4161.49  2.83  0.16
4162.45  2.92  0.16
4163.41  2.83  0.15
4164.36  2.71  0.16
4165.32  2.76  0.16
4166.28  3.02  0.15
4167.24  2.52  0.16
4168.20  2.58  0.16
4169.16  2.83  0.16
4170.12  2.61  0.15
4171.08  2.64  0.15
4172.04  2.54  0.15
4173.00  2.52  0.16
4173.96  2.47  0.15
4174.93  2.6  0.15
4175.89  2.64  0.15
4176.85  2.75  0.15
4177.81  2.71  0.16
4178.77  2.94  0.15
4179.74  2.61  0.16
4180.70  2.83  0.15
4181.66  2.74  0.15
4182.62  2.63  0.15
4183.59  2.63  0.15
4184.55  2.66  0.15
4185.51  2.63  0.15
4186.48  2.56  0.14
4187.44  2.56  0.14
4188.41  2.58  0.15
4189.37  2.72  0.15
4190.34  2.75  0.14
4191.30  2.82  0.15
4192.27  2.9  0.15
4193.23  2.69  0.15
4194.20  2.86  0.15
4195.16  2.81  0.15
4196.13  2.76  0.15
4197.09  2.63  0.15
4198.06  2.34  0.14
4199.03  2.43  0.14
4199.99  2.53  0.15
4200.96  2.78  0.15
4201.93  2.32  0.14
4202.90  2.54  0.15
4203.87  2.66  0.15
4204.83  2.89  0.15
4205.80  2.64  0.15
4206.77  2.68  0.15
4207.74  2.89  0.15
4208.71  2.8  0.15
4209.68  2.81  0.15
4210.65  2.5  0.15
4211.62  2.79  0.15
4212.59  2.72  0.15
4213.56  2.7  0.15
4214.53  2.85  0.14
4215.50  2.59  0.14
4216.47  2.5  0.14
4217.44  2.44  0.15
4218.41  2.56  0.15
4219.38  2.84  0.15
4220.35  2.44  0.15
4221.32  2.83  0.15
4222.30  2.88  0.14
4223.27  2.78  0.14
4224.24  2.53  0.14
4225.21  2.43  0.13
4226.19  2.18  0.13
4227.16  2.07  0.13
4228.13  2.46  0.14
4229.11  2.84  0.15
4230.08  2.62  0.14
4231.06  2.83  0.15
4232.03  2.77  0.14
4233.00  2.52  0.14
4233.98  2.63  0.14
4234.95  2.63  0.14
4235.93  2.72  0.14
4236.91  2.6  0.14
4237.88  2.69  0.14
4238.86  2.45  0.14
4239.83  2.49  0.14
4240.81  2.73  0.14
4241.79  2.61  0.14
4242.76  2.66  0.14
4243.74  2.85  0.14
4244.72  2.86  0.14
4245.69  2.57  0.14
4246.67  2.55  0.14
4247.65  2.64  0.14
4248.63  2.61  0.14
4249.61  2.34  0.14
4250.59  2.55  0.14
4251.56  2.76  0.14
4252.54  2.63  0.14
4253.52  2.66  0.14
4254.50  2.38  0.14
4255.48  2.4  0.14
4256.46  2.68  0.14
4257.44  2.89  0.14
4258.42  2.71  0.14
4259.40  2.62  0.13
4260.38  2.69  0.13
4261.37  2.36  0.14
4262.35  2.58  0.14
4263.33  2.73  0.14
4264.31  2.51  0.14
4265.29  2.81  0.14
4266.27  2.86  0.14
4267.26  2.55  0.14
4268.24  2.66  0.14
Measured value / 2.6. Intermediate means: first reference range 2.61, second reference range 2.7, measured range 2.47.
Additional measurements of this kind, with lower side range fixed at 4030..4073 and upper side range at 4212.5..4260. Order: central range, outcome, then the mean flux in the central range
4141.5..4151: 0.1 AA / 2.6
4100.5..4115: 1.7 AA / 2.32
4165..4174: -0.1 AA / 2.66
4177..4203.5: -0.4 AA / 2.67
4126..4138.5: -0.1 AA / 2.65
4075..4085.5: 0.3 AA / 2.56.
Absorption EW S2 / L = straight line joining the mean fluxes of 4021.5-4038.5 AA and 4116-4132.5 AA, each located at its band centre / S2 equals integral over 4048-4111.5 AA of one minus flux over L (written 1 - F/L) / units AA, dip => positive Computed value 2.1 AA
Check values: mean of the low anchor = 2.63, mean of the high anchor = 2.63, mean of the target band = 2.54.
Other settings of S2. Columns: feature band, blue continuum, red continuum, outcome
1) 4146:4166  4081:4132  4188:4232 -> -1.2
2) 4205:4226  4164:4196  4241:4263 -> -0.1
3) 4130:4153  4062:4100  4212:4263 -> -0.5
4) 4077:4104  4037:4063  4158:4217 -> 2.9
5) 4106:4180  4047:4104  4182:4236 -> -1.8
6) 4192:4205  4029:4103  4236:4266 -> -0.2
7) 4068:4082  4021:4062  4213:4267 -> 0.5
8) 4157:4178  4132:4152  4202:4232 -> -0.6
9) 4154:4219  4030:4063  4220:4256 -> -1.8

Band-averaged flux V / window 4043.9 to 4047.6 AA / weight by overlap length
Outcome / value 2.47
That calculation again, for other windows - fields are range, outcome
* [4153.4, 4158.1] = 2.78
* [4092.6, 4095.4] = 2.71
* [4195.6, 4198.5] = 2.58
